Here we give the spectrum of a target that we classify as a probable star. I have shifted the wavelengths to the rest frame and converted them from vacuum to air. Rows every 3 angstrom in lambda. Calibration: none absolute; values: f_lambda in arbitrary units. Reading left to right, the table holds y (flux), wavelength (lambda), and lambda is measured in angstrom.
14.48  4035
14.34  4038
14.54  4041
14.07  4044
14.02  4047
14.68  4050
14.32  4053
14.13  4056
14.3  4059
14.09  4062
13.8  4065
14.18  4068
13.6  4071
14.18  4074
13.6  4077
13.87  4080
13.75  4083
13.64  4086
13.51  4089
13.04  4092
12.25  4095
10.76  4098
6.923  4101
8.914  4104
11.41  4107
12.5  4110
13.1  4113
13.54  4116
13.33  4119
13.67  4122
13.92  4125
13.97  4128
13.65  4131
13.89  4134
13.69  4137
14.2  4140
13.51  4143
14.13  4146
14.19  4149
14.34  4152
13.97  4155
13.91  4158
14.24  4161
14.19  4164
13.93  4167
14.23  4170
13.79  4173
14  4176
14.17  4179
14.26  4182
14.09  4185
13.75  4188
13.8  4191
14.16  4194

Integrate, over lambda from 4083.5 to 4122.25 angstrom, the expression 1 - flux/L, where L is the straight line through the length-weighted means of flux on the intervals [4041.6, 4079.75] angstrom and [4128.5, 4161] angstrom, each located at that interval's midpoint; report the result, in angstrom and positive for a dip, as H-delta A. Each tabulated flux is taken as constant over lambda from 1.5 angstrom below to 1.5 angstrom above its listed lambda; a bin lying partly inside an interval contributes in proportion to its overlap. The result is 5.5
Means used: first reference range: 14.1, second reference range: 14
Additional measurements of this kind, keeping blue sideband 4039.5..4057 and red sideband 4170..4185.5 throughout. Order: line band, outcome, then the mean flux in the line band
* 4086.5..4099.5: 1.6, 12.5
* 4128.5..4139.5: 0.3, 13.8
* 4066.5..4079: 0.3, 13.9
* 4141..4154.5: 0.1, 14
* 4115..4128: 0.5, 13.7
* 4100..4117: 3.7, 11.1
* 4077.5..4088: 0.4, 13.7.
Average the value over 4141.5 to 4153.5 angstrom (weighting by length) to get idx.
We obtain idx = 14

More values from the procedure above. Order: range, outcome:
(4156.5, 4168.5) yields 14.1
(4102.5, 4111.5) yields 10.9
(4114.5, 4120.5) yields 13.4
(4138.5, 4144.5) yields 13.9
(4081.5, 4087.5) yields 13.7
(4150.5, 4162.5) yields 14.1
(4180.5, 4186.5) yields 14.2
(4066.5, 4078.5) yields 13.9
